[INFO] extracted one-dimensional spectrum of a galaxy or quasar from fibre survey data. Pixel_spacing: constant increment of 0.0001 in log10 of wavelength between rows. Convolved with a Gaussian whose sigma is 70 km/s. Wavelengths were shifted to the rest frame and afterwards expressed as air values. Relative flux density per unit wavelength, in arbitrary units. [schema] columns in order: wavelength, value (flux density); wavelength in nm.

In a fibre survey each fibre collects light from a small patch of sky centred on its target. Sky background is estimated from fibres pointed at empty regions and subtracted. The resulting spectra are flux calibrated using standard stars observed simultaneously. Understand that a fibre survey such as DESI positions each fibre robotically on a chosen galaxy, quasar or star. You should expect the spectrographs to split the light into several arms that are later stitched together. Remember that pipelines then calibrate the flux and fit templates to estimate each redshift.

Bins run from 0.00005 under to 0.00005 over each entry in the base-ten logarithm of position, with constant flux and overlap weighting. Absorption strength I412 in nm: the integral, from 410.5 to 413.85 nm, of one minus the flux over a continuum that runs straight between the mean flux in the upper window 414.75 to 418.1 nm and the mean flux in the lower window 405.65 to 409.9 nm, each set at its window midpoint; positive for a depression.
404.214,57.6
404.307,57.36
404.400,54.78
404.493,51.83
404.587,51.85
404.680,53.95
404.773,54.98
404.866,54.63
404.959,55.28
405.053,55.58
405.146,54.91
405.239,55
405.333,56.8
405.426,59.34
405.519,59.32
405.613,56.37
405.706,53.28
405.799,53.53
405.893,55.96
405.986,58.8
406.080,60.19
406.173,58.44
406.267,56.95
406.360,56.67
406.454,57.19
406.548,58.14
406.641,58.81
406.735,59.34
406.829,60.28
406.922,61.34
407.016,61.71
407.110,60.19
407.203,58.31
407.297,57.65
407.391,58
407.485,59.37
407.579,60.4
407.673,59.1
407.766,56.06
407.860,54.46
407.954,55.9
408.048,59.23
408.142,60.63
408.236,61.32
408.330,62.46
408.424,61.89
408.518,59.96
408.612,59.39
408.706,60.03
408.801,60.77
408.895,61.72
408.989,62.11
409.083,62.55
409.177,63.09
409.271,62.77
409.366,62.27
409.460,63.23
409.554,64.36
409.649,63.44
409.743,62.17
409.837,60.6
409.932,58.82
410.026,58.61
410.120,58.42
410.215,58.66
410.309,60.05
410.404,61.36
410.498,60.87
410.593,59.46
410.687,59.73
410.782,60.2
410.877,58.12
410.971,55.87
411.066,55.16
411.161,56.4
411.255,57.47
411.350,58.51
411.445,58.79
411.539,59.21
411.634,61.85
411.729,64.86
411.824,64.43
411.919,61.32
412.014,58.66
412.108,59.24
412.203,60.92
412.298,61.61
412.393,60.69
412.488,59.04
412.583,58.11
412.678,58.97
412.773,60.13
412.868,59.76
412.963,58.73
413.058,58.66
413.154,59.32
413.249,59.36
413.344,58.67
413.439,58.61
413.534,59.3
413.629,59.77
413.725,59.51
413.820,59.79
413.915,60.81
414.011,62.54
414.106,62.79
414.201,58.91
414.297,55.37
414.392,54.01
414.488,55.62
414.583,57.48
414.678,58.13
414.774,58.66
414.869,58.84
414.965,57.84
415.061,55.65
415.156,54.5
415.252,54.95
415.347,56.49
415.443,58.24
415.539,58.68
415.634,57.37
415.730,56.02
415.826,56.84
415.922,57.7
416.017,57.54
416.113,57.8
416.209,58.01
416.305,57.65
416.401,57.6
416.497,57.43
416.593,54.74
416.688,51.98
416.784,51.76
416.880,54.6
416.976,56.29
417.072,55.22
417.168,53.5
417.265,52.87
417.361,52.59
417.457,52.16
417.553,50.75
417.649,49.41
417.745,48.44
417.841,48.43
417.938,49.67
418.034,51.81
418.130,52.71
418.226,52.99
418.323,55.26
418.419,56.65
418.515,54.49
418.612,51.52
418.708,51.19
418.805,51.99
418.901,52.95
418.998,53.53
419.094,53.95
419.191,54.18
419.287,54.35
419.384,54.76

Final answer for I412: -0.13 nm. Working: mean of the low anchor 59.6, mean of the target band 59.4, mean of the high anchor 54.9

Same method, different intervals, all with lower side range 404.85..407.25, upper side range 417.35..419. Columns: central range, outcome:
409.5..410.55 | -0.09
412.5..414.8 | -0.20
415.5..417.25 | -0.11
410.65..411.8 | -0.08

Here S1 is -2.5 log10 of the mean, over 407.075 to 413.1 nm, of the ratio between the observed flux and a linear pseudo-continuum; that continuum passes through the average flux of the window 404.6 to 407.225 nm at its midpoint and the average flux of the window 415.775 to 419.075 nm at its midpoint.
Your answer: -0.07 mag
